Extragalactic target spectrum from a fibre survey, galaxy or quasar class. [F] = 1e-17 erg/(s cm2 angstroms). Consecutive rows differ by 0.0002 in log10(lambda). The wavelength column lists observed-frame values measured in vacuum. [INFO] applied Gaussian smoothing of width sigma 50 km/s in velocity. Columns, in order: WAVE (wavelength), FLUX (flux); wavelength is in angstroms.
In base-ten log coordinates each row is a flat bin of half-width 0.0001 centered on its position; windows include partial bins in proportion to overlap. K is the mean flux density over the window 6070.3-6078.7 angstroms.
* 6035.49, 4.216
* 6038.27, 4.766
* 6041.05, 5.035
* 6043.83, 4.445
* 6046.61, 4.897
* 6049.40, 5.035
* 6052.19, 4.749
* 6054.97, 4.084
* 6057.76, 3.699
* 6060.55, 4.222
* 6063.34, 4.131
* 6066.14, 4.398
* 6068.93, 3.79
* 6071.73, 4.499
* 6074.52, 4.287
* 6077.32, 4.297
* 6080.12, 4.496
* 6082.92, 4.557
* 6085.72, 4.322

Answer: 4.36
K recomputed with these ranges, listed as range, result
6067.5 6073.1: 4.14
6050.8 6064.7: 4.18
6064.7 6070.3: 4.09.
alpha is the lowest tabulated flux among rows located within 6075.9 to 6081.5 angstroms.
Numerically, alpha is 4.297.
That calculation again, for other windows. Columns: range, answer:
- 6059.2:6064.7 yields 4.131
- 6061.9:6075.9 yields 3.79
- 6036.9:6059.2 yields 3.699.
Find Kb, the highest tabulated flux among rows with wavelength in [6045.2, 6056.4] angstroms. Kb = 5.035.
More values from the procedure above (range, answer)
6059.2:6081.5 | 4.499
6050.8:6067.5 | 4.749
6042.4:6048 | 4.897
